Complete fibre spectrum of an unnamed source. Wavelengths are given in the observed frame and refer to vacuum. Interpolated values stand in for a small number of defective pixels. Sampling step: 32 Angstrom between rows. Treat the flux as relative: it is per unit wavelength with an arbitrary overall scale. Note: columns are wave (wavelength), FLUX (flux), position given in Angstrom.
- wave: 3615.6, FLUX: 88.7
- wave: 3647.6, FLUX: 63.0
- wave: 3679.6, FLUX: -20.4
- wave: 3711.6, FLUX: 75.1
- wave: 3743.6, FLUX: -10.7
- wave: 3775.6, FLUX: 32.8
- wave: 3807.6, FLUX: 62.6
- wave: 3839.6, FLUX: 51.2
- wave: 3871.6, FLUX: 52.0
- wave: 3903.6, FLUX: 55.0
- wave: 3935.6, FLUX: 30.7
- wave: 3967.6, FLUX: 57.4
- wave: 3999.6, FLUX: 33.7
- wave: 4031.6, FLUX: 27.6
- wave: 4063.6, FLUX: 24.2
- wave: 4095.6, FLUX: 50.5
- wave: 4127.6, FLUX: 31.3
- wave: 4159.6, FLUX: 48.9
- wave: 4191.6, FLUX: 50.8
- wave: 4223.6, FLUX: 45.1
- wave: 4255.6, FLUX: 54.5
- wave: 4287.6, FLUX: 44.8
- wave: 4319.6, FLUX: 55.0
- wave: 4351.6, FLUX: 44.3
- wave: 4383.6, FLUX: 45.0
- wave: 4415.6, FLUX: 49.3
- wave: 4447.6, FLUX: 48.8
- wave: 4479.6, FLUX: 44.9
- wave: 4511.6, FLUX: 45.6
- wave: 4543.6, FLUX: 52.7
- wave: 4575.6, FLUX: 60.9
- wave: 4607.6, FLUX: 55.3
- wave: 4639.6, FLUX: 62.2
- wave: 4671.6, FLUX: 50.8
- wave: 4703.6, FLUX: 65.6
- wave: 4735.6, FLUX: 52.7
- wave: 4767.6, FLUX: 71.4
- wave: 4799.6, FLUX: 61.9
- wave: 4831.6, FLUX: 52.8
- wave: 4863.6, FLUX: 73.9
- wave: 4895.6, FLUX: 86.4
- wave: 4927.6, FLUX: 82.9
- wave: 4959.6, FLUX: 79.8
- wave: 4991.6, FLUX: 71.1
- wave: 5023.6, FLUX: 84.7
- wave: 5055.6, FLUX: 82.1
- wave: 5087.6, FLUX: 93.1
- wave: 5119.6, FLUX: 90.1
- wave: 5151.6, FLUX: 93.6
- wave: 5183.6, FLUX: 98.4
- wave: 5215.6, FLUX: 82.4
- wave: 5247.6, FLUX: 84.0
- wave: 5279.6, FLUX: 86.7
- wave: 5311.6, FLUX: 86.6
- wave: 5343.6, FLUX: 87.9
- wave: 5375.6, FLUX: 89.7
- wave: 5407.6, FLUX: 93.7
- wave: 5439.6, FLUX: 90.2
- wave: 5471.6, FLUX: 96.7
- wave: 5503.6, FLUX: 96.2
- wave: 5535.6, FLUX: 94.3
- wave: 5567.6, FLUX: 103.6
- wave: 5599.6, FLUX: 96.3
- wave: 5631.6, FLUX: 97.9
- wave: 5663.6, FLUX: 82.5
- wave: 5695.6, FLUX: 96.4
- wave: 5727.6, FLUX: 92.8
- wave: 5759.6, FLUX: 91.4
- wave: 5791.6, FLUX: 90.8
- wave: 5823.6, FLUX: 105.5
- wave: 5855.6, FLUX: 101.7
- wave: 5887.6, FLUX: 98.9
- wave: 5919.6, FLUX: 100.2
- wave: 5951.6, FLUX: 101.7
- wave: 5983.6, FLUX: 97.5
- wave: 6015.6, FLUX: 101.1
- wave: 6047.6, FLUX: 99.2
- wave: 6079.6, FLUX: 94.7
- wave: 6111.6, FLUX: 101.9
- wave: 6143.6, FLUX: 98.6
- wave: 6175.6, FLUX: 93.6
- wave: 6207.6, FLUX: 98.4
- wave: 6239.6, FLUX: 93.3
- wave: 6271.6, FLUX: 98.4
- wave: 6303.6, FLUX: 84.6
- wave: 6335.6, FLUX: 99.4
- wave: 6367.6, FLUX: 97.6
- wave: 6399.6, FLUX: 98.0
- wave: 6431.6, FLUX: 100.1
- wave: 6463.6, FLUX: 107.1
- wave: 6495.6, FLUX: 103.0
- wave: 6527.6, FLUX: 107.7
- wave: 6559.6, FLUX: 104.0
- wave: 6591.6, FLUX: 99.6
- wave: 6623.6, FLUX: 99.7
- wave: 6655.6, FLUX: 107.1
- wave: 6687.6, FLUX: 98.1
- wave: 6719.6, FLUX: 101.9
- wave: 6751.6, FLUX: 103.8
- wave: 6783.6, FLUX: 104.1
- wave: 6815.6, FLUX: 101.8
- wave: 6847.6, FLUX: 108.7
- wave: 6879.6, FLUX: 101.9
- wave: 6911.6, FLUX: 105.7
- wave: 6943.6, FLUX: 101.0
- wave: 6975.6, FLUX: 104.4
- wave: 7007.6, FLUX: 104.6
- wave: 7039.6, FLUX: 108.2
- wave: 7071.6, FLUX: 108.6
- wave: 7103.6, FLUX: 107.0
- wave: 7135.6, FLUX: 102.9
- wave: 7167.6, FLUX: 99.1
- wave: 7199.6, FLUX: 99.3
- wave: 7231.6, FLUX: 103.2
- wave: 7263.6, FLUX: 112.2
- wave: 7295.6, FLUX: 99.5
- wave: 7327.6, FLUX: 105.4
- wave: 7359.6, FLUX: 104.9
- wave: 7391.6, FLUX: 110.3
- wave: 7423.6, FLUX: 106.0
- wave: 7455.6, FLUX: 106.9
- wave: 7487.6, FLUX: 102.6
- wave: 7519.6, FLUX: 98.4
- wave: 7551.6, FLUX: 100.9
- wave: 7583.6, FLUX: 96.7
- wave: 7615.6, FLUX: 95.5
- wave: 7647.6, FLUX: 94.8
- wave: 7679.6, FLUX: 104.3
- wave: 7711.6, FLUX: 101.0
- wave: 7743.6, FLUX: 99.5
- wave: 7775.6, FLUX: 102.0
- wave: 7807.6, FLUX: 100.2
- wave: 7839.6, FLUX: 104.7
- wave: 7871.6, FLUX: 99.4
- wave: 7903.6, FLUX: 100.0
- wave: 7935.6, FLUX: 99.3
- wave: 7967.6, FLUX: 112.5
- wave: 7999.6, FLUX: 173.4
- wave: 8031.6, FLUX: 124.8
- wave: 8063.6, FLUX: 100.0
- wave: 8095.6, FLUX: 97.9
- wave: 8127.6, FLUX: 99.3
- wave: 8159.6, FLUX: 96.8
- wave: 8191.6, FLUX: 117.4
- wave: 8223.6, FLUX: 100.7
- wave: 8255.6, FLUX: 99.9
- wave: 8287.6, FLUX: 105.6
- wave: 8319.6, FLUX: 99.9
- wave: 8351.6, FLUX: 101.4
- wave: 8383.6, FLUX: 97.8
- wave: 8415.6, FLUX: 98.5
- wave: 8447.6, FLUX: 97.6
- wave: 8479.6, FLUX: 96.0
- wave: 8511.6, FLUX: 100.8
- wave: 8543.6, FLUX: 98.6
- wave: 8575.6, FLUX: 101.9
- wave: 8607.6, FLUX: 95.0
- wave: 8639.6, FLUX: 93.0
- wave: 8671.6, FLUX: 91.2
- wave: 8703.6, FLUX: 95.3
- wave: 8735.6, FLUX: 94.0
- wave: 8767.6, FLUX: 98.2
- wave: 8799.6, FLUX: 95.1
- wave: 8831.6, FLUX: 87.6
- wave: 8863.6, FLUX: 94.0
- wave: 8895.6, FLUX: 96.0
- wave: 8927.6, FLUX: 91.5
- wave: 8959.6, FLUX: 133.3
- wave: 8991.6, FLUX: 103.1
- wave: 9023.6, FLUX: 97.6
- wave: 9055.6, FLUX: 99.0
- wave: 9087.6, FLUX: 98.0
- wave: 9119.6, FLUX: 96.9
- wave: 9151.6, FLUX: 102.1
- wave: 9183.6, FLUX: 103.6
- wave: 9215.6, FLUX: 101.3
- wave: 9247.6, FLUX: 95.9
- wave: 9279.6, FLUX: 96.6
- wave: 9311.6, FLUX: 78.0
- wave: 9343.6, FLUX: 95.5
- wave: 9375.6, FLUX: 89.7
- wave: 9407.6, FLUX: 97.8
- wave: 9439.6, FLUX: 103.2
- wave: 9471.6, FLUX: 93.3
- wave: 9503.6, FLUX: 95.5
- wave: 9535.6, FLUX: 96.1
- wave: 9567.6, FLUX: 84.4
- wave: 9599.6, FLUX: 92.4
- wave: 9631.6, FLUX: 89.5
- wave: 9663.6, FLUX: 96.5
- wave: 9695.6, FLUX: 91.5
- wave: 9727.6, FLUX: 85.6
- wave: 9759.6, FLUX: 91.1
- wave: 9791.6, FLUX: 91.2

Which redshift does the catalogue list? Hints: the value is 0.218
